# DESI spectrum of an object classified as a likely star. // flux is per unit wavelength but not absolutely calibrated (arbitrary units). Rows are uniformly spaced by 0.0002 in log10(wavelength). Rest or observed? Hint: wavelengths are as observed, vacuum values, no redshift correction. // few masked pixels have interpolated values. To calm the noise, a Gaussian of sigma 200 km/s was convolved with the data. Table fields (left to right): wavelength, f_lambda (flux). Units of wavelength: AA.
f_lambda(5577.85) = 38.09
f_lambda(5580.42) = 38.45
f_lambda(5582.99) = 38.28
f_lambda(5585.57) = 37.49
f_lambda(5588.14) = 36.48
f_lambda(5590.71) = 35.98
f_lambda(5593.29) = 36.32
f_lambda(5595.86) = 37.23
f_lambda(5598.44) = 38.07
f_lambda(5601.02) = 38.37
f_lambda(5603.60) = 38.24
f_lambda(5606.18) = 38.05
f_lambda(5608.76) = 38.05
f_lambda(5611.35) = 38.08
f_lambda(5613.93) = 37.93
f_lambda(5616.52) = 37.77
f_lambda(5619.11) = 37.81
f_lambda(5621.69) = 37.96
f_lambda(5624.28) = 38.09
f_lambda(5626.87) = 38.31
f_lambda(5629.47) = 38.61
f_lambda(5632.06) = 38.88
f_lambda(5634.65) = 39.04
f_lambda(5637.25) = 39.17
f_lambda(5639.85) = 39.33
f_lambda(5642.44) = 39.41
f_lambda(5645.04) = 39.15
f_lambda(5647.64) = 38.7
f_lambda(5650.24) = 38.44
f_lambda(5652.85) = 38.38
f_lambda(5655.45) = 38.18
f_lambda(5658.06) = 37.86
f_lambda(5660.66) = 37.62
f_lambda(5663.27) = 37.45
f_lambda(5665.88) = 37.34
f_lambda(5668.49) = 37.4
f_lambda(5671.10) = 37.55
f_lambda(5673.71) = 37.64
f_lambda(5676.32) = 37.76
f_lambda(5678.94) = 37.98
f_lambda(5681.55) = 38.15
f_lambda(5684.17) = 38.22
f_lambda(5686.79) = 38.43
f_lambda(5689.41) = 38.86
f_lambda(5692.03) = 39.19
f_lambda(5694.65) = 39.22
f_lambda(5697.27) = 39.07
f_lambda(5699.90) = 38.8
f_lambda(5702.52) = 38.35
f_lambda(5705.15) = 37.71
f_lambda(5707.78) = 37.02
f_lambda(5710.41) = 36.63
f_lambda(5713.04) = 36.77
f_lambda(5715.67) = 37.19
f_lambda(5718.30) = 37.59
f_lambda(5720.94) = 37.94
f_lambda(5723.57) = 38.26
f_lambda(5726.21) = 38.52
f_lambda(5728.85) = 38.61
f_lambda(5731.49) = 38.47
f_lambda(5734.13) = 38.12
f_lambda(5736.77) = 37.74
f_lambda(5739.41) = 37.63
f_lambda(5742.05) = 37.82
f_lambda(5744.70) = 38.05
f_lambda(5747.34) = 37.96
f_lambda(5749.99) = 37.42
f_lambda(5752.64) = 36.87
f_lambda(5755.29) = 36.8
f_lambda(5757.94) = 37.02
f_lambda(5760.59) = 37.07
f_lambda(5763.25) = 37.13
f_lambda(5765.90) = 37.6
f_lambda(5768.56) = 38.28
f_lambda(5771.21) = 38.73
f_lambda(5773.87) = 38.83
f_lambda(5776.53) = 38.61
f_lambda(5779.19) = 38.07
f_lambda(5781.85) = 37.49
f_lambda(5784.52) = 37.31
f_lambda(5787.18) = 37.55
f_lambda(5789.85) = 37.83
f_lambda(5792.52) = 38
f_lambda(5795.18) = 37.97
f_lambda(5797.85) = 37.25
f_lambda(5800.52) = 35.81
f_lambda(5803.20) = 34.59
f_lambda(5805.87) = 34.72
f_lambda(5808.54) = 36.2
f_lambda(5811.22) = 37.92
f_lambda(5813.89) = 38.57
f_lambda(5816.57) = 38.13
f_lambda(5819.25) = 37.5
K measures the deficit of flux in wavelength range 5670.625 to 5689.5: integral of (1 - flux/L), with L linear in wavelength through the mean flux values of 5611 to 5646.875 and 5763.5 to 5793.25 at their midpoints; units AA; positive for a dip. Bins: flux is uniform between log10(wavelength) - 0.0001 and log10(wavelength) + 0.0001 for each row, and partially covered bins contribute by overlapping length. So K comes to 0.2 AA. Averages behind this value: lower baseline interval 38.6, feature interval 38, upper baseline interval 38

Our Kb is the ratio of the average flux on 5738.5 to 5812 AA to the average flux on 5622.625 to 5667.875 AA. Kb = 0.97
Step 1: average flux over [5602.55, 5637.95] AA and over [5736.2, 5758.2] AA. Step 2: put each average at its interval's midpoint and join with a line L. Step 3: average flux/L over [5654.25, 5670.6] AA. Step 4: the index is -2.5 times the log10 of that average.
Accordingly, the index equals 0.01 mag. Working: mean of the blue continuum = 38.3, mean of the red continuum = 37.5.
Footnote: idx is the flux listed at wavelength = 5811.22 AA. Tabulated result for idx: 37.92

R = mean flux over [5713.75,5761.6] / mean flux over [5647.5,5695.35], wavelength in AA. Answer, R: 1.0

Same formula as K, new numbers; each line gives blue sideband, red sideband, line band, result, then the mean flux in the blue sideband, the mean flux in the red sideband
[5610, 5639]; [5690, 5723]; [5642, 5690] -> 0.1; 38.3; 38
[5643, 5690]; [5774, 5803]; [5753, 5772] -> 0.1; 38.1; 37.5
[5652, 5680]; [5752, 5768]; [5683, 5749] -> -1.2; 37.7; 37.1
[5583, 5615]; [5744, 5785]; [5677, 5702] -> -0.7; 37.6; 37.7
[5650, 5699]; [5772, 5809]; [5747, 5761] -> 0.1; 38.1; 37.2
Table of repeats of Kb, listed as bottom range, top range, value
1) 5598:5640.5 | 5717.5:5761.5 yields 0.99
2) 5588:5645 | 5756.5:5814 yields 0.98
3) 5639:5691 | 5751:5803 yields 0.98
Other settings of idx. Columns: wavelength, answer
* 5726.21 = 38.52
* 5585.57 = 37.49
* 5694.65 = 39.22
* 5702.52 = 38.35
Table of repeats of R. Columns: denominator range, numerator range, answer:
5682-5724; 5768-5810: 0.98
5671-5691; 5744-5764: 0.98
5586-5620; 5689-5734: 1.01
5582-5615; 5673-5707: 1.02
